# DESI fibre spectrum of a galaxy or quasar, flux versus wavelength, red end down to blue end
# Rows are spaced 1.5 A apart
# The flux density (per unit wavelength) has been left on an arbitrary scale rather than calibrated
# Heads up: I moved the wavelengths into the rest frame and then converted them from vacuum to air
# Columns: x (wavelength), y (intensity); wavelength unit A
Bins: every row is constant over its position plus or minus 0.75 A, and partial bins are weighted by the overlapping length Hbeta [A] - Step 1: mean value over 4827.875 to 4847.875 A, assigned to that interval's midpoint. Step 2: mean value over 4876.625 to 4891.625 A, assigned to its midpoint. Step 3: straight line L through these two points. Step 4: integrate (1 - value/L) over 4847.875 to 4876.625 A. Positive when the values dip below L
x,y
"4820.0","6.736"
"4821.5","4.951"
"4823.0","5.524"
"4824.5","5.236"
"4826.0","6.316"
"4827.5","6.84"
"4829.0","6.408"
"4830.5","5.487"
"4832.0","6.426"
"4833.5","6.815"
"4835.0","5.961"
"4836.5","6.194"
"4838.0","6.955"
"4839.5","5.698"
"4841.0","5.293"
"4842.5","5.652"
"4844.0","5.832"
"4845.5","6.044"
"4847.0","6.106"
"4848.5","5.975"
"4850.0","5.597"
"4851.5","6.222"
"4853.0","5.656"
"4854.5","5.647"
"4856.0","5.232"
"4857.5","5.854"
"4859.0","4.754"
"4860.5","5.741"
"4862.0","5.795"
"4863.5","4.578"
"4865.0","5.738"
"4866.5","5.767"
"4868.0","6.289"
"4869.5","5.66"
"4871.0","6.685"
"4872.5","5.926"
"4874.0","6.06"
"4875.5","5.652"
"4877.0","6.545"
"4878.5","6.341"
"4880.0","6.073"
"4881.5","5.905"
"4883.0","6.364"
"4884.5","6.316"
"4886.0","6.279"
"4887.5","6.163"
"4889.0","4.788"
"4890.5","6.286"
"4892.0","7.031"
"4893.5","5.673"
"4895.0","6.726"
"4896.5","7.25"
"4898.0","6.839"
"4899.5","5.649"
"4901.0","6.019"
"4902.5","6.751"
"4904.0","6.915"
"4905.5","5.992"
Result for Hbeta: 1.7 A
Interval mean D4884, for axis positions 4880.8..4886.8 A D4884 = 6.22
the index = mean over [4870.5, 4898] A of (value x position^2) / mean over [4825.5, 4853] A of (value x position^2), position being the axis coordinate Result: 1.04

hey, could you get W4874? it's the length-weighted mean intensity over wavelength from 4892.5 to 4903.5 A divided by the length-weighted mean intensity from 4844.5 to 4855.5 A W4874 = 1.1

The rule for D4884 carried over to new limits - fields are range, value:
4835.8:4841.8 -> 6.03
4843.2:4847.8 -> 5.99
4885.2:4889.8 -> 5.76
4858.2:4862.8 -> 5.43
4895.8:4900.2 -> 6.58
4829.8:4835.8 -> 6.18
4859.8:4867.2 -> 5.52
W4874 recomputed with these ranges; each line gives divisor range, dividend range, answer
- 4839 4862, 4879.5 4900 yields 1.10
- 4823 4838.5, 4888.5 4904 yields 1.02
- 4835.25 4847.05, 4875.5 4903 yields 1.05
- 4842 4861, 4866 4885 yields 1.07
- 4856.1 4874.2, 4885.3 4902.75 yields 1.10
